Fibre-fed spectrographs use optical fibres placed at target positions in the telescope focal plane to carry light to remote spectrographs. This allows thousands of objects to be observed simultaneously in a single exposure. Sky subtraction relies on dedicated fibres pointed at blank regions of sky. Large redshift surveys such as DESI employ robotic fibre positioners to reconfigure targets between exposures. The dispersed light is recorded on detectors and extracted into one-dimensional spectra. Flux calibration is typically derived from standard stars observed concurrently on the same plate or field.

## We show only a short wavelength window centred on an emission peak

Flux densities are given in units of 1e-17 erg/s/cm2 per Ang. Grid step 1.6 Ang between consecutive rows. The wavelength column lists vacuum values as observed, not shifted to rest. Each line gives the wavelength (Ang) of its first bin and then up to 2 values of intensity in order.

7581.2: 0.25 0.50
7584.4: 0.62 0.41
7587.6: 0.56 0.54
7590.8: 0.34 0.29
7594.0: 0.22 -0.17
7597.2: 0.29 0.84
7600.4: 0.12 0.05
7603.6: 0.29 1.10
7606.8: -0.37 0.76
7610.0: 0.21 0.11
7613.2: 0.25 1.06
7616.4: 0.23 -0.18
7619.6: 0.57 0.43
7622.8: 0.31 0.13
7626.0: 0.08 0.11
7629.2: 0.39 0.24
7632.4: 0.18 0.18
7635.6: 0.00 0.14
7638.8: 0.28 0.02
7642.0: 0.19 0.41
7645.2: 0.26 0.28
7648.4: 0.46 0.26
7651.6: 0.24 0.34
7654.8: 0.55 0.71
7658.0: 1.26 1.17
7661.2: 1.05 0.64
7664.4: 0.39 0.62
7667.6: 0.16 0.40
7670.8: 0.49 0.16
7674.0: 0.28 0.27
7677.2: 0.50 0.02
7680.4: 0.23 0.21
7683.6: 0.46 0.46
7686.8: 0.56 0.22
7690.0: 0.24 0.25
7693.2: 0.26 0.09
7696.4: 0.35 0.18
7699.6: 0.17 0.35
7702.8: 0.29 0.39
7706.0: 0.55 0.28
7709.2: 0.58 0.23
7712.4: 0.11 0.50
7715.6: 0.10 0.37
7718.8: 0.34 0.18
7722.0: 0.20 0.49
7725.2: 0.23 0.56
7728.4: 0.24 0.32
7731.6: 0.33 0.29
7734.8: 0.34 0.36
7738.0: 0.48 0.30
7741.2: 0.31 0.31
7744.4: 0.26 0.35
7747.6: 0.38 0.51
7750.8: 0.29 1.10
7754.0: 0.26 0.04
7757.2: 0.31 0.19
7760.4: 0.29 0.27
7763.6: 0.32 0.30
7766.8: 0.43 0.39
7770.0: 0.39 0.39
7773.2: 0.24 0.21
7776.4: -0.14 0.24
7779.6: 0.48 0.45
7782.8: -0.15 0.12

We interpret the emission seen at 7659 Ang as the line [O III] 5007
